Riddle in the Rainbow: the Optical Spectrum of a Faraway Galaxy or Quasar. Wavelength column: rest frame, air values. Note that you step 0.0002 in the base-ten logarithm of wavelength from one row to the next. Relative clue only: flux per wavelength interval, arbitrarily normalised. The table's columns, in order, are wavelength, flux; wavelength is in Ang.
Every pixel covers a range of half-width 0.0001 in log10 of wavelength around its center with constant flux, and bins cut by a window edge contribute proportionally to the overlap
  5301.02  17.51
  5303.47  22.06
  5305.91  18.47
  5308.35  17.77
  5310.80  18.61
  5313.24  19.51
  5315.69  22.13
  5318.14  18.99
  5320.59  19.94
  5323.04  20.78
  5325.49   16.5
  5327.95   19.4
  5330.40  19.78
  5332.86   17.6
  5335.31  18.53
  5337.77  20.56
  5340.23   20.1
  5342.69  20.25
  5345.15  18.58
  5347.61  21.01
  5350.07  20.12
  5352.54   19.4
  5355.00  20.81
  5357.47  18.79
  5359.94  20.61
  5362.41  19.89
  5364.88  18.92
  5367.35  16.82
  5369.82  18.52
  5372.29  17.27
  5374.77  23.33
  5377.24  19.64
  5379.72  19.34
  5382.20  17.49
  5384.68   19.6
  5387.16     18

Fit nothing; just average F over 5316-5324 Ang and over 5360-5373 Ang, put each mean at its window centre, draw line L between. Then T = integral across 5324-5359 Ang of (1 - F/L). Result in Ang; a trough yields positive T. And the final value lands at -0.1 Ang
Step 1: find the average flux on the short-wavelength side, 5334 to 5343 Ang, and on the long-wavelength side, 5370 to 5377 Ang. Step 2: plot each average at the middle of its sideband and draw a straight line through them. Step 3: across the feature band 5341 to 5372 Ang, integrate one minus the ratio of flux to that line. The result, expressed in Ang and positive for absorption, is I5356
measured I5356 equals 0.7 Ang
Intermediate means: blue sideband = 19.8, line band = 19.4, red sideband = 19.9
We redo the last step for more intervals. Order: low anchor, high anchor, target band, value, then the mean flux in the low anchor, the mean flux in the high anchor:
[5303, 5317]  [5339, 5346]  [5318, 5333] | 0.4 Ang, 19.6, 19.7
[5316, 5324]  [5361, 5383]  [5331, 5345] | 0.3 Ang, 20.1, 19.1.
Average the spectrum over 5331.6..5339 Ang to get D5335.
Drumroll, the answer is 18.9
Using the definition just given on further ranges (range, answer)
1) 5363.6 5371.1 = 18.1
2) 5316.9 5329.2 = 19.1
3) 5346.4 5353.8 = 20.2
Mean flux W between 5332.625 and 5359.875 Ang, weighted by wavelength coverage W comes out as 19.7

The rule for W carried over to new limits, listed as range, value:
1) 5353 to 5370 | 19.2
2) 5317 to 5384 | 19.4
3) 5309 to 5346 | 19.4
